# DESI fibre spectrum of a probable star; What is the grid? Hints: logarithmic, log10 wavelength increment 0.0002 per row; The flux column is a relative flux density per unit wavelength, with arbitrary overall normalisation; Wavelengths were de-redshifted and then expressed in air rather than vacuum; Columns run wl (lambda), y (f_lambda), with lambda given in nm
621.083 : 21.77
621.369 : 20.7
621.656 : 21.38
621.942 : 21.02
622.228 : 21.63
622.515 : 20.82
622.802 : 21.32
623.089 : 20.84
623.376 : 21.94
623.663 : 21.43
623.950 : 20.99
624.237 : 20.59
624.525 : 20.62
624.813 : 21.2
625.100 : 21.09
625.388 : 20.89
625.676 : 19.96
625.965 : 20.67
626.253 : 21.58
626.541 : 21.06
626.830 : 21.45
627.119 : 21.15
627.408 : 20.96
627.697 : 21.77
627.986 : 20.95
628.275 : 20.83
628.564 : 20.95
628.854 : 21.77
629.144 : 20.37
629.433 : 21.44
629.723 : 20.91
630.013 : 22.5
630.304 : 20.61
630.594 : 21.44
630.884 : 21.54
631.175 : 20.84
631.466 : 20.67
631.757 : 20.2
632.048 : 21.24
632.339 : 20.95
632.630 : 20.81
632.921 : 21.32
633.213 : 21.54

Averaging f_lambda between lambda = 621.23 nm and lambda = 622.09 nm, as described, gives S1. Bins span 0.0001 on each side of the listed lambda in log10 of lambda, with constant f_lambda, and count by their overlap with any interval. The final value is 21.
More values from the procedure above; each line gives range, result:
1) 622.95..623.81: 21.4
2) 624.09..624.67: 20.6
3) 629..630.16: 21.3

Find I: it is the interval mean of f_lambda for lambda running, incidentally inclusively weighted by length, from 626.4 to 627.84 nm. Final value 21.3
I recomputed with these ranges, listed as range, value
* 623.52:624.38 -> 21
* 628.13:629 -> 21.2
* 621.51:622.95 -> 21.2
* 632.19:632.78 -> 20.9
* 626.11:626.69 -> 21.3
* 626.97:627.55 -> 21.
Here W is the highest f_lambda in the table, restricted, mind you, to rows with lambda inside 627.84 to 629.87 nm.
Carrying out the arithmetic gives 21.77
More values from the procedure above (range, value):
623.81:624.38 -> 20.99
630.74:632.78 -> 21.54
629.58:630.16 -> 22.5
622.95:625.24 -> 21.94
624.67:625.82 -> 21.2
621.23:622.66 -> 21.63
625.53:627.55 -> 21.58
